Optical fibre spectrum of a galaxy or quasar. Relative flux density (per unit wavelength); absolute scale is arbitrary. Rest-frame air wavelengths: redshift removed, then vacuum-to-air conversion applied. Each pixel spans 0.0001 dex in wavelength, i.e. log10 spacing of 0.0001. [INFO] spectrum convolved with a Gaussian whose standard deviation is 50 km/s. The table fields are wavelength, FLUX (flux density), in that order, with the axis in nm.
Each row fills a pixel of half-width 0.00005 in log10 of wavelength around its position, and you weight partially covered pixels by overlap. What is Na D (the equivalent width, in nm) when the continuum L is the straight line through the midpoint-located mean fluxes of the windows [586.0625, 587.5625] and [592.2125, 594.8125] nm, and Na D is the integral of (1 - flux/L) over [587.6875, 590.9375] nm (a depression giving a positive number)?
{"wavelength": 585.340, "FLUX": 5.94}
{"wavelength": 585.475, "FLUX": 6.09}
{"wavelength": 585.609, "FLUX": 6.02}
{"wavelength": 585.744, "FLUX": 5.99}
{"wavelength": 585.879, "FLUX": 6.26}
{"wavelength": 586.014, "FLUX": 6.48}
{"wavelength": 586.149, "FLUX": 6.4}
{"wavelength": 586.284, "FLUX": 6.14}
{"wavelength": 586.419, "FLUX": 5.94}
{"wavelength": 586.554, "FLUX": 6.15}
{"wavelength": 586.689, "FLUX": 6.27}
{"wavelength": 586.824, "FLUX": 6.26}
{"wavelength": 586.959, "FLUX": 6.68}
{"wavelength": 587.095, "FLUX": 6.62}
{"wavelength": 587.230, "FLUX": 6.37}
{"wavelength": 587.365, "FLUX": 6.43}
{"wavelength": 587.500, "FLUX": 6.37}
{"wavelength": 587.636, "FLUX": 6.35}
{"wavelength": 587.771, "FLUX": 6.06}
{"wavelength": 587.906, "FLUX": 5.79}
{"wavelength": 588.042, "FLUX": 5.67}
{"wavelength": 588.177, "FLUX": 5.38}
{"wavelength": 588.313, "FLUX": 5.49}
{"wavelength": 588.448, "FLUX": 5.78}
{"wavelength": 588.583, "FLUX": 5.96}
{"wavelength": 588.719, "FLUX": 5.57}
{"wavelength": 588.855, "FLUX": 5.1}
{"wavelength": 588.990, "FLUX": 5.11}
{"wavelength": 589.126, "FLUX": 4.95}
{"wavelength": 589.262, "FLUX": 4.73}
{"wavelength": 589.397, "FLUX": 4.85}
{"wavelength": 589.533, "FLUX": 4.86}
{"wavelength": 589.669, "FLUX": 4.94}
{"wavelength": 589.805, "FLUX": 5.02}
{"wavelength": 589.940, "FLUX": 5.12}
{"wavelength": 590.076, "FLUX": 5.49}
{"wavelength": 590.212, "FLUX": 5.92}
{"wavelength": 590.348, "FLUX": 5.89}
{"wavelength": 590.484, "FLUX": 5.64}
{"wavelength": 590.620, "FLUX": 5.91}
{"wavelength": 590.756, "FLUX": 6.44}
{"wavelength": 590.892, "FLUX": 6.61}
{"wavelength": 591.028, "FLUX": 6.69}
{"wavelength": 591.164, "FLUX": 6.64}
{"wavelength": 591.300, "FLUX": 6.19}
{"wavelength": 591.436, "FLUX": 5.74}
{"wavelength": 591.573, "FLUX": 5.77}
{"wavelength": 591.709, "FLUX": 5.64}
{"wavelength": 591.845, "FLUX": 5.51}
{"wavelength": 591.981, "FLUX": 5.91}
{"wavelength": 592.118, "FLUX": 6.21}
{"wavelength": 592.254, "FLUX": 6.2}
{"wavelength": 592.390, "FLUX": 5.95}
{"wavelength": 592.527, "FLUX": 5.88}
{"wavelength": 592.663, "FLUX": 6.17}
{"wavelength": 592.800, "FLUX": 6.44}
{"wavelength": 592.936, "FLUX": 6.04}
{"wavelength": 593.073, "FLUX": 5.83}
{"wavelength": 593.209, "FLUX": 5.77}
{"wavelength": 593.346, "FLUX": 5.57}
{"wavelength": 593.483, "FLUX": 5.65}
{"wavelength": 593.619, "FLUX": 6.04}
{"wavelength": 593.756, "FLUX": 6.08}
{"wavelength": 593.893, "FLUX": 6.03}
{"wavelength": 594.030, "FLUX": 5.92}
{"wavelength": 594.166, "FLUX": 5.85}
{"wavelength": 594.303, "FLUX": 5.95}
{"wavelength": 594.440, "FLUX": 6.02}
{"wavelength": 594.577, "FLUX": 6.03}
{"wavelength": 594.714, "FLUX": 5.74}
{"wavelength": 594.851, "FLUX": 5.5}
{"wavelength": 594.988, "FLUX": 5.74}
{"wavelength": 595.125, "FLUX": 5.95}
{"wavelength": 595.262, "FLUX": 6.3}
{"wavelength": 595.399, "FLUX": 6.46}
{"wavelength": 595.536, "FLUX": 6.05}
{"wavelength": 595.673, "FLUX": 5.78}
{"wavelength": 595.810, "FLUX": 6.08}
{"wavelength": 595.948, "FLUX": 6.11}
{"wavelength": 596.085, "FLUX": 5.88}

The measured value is 0.36 nm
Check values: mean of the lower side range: 6.33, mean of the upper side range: 5.95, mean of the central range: 5.51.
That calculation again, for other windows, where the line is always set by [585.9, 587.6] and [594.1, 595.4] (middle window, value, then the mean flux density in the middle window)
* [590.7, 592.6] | 0.00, 6.1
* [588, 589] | 0.12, 5.53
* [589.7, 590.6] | 0.10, 5.51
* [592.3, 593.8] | 0.02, 5.95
